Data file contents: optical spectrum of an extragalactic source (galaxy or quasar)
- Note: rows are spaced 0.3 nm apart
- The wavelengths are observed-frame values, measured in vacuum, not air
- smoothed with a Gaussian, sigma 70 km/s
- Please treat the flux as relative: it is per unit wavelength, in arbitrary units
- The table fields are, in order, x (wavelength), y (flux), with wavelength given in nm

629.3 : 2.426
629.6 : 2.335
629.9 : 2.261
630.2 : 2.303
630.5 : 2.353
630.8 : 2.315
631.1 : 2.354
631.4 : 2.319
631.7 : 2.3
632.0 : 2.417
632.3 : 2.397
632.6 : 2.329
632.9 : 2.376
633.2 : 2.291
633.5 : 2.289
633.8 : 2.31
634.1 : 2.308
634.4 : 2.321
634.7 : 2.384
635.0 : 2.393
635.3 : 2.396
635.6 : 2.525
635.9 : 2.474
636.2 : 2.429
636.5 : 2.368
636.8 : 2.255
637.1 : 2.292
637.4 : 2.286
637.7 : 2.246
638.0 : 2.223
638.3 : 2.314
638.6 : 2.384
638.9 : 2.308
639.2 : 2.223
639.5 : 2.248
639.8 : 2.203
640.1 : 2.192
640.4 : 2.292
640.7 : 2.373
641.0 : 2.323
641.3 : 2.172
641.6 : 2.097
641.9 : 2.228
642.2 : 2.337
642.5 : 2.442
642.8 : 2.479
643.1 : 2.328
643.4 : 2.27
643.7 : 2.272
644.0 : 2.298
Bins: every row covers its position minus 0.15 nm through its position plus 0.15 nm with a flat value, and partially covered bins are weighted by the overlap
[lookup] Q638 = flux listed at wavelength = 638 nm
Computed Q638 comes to 2.223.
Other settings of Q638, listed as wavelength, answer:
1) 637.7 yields 2.246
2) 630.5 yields 2.353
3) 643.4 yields 2.27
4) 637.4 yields 2.286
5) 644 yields 2.298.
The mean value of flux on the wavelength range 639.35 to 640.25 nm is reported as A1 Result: 2.21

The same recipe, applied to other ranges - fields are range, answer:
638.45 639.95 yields 2.27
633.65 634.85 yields 2.33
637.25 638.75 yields 2.29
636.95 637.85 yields 2.27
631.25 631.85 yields 2.31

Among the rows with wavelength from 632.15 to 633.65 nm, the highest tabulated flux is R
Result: 2.397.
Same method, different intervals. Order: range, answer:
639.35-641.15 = 2.373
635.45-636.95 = 2.525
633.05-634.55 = 2.321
